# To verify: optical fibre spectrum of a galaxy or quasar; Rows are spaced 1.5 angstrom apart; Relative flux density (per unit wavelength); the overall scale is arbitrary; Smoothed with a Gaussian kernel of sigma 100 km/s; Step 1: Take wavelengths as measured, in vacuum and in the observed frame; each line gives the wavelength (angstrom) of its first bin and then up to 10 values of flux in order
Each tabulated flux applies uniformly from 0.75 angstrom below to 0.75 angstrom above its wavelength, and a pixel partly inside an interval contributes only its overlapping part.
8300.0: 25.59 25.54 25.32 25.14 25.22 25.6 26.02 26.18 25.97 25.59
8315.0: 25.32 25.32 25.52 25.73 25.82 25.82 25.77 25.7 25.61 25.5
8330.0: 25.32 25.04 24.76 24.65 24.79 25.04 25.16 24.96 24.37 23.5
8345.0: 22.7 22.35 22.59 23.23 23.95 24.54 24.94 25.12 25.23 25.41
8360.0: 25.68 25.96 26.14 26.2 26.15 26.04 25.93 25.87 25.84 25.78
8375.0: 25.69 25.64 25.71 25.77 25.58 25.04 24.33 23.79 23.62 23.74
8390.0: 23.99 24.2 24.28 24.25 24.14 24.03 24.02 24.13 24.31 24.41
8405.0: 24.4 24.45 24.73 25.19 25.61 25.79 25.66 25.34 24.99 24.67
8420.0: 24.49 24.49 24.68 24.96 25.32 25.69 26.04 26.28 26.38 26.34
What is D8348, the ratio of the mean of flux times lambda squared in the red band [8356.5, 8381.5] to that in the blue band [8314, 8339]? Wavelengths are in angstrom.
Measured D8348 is 1.0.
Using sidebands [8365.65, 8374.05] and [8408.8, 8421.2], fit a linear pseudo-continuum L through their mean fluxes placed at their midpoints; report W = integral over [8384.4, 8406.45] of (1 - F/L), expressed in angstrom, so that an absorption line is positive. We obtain 1.2 angstrom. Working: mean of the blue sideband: 25.9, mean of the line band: 24.1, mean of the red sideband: 25.2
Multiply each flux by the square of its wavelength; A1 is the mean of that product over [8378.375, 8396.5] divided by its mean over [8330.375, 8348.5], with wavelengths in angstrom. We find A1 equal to 1.0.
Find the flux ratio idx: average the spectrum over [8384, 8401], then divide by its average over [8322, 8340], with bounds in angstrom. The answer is 1.0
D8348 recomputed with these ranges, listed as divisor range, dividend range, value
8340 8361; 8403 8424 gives 1.05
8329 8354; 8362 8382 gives 1.08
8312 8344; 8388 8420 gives 0.99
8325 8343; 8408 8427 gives 1.02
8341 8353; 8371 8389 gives 1.08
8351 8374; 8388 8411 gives 0.96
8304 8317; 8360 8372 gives 1.03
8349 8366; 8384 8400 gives 0.96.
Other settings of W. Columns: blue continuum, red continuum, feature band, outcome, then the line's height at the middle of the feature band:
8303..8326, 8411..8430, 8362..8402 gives 0.6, 25.4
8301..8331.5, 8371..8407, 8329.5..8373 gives 0.4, 25.1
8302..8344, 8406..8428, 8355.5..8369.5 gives -0.3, 25.2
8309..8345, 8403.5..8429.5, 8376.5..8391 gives 0.3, 25.1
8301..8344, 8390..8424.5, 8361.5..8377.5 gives -0.6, 24.9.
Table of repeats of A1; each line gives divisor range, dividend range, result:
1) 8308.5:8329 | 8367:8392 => 0.99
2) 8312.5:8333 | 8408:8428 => 1.01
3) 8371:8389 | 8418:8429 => 1.01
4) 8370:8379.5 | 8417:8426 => 0.97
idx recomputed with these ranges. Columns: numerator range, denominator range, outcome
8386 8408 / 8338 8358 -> 1.00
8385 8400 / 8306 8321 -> 0.94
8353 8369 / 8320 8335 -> 1.01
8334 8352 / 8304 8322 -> 0.93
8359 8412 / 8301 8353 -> 1.00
